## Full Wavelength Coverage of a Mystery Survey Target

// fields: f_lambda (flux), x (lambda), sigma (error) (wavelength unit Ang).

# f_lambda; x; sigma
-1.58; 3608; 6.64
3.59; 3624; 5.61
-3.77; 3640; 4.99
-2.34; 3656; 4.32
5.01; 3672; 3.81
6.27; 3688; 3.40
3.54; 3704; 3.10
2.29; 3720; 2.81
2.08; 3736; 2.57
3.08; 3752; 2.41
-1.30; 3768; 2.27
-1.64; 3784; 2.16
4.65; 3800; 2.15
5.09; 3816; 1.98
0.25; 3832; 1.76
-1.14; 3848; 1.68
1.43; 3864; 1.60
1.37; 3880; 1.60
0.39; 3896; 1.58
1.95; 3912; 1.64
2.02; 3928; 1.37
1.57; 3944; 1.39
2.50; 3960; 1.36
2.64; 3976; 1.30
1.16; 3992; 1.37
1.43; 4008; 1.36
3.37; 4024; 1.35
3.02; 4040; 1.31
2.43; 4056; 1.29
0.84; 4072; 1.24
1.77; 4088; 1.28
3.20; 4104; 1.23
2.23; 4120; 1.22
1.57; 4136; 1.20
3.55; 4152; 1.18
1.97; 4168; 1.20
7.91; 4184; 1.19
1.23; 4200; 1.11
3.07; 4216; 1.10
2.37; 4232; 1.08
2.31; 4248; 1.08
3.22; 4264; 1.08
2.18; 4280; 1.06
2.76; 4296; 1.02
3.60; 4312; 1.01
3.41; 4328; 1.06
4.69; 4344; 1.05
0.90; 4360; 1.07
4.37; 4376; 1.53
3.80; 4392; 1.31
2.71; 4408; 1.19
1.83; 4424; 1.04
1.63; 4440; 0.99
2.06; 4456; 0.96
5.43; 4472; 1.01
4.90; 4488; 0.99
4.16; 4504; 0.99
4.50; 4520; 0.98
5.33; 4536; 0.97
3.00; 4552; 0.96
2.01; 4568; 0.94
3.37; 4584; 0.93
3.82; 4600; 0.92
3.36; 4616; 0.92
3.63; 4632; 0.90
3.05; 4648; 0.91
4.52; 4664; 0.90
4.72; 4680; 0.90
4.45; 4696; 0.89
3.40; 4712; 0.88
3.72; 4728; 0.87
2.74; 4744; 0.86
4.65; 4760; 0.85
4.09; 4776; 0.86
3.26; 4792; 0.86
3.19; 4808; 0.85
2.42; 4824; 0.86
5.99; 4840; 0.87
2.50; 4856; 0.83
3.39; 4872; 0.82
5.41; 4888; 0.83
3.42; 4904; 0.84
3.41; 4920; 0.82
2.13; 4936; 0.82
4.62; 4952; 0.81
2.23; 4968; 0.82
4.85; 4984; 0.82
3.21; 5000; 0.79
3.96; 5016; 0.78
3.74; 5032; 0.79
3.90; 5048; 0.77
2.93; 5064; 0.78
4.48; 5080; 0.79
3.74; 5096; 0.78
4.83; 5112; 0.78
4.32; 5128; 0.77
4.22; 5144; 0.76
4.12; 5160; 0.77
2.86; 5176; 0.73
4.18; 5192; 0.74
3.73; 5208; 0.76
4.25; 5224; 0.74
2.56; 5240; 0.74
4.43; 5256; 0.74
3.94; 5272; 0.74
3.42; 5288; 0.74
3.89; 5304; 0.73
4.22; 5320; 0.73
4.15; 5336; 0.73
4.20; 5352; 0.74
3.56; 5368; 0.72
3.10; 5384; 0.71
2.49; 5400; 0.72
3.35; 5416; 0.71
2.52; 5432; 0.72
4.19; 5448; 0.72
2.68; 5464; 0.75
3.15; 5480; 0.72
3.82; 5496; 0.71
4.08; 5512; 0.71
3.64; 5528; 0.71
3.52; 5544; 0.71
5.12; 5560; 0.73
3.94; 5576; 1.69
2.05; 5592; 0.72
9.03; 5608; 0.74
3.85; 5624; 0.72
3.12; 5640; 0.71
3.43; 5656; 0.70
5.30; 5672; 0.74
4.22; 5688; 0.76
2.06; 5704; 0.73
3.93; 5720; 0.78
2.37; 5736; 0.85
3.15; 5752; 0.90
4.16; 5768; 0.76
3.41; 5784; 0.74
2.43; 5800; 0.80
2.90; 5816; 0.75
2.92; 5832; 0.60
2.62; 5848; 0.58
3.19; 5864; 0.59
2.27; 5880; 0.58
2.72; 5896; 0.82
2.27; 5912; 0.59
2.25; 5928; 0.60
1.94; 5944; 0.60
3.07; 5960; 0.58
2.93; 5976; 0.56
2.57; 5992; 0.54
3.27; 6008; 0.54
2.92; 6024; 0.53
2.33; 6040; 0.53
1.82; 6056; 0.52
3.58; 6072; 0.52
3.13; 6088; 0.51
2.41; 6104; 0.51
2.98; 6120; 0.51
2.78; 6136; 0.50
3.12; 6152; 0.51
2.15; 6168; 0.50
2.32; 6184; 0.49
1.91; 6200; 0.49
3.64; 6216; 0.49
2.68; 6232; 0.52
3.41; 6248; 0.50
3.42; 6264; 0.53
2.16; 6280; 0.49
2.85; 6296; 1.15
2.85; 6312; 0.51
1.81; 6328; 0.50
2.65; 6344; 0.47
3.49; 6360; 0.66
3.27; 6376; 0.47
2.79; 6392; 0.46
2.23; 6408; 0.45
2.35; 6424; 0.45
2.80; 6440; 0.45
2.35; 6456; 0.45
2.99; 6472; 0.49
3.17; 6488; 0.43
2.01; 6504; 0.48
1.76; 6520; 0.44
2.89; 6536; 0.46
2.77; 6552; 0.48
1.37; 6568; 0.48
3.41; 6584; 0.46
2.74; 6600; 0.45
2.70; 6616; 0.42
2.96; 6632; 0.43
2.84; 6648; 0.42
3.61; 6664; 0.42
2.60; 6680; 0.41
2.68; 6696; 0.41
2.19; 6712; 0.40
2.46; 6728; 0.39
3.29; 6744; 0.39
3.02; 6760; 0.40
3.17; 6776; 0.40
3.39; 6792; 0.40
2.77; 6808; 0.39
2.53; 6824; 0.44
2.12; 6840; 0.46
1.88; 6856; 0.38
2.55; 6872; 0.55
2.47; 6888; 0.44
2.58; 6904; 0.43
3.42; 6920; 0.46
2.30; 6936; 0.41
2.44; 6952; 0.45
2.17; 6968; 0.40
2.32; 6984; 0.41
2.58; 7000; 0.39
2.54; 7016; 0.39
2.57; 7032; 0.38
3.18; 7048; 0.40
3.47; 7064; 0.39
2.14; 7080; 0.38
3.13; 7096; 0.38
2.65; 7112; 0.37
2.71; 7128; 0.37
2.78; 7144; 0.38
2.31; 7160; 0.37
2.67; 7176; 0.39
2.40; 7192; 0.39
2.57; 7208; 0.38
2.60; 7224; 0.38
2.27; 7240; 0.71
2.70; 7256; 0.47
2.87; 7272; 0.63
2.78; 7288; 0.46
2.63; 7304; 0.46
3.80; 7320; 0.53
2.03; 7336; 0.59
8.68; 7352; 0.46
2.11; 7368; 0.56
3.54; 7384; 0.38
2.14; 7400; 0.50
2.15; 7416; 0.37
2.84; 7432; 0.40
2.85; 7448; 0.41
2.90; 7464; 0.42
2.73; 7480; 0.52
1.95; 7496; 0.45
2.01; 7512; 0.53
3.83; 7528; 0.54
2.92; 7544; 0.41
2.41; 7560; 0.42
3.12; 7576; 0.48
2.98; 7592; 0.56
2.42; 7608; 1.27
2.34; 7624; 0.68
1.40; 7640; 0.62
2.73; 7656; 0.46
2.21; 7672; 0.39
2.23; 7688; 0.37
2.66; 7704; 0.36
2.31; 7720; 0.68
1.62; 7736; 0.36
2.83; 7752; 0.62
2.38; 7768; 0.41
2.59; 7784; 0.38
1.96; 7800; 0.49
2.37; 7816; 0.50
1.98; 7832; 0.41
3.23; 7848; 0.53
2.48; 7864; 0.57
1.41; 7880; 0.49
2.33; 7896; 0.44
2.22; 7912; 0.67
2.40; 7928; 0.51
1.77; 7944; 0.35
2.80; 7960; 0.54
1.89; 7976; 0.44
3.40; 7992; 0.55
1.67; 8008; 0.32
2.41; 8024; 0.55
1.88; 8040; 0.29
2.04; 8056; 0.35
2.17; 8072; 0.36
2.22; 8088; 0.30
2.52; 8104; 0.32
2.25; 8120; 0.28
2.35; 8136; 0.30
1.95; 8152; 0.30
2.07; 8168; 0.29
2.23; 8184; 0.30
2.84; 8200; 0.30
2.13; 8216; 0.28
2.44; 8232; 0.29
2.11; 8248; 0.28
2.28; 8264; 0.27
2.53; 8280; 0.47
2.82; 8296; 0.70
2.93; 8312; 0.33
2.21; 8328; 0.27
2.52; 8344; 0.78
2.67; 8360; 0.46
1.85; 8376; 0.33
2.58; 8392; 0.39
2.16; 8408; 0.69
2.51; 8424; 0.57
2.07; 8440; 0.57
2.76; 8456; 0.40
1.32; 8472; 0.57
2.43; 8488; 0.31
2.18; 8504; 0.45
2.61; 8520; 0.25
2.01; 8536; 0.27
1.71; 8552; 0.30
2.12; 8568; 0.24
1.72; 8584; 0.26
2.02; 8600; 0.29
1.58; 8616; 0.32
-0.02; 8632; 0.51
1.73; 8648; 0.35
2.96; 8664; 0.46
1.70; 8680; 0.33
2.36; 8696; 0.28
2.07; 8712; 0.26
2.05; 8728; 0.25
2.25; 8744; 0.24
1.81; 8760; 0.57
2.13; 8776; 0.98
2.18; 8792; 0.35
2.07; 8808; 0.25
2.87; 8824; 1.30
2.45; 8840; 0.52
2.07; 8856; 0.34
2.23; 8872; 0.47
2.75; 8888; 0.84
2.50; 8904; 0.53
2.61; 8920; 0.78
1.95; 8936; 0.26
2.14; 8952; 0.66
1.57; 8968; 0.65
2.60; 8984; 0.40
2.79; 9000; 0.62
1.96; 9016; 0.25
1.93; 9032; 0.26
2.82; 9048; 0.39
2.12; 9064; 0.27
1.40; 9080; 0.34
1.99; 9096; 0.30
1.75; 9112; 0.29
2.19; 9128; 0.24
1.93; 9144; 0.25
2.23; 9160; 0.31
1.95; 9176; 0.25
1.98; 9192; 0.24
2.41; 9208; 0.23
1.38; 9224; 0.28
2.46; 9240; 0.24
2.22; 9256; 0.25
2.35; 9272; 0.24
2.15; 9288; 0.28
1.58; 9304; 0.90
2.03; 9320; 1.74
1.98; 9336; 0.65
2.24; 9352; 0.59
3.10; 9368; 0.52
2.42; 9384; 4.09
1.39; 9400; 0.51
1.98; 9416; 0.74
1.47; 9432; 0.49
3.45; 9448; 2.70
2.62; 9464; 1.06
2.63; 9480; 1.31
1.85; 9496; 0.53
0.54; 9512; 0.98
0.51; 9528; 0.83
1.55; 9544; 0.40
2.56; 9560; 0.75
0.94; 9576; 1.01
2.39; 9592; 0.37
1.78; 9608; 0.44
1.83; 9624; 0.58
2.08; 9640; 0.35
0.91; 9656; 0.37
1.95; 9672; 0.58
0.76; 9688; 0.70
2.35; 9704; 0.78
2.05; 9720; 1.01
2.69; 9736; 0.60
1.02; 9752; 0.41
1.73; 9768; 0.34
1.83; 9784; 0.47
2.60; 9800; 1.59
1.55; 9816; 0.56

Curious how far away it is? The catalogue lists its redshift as 0.12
